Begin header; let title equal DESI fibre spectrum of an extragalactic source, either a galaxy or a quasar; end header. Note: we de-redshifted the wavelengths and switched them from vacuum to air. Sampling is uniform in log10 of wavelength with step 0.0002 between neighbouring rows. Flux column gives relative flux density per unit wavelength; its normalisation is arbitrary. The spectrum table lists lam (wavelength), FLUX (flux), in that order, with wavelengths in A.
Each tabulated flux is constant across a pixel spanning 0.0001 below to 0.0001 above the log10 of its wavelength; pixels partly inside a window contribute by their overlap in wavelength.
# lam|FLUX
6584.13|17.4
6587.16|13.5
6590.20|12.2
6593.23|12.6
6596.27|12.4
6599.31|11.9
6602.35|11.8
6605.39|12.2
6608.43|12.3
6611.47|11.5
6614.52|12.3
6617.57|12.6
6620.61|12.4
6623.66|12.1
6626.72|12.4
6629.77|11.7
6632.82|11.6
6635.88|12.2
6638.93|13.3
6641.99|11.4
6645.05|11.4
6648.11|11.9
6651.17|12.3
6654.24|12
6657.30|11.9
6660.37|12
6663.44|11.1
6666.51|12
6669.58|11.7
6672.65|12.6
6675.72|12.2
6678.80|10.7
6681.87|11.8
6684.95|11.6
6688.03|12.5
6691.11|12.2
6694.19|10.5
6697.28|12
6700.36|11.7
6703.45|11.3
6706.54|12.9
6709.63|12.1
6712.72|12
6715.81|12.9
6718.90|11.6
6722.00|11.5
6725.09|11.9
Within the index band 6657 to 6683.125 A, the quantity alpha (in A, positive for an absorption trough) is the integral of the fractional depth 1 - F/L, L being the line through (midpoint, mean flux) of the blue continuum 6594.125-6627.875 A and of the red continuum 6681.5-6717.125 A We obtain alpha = 0.6 A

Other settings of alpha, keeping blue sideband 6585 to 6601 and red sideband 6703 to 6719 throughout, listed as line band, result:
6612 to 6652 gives 1.43 A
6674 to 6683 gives 0.58 A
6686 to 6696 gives 0.48 A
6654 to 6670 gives 0.85 A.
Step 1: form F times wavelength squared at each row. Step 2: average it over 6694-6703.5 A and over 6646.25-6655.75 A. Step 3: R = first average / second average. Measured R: 1.0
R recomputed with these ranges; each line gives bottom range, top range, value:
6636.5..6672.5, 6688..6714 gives 1.01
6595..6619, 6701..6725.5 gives 1.02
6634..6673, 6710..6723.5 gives 1.02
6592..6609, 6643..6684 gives 0.99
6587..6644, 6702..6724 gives 1.02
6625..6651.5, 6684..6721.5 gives 1.01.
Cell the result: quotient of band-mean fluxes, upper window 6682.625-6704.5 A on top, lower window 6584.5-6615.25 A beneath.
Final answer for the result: 0.94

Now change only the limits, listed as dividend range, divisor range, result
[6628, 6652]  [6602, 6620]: 0.98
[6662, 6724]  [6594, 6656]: 0.98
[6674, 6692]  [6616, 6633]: 0.97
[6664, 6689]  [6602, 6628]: 0.97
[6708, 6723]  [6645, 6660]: 1.01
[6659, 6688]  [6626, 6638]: 0.98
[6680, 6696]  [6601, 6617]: 0.97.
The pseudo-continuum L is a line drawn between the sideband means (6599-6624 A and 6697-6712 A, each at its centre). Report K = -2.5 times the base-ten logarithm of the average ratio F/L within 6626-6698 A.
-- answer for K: 0.02 mag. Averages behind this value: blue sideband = 12.1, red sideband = 12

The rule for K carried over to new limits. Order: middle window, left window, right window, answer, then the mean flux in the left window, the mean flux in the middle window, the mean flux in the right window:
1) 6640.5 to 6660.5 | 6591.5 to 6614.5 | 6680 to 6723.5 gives 0.02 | 12.1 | 11.8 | 11.9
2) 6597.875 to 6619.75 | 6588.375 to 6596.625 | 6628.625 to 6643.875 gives 0.02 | 12.4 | 12.1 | 12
